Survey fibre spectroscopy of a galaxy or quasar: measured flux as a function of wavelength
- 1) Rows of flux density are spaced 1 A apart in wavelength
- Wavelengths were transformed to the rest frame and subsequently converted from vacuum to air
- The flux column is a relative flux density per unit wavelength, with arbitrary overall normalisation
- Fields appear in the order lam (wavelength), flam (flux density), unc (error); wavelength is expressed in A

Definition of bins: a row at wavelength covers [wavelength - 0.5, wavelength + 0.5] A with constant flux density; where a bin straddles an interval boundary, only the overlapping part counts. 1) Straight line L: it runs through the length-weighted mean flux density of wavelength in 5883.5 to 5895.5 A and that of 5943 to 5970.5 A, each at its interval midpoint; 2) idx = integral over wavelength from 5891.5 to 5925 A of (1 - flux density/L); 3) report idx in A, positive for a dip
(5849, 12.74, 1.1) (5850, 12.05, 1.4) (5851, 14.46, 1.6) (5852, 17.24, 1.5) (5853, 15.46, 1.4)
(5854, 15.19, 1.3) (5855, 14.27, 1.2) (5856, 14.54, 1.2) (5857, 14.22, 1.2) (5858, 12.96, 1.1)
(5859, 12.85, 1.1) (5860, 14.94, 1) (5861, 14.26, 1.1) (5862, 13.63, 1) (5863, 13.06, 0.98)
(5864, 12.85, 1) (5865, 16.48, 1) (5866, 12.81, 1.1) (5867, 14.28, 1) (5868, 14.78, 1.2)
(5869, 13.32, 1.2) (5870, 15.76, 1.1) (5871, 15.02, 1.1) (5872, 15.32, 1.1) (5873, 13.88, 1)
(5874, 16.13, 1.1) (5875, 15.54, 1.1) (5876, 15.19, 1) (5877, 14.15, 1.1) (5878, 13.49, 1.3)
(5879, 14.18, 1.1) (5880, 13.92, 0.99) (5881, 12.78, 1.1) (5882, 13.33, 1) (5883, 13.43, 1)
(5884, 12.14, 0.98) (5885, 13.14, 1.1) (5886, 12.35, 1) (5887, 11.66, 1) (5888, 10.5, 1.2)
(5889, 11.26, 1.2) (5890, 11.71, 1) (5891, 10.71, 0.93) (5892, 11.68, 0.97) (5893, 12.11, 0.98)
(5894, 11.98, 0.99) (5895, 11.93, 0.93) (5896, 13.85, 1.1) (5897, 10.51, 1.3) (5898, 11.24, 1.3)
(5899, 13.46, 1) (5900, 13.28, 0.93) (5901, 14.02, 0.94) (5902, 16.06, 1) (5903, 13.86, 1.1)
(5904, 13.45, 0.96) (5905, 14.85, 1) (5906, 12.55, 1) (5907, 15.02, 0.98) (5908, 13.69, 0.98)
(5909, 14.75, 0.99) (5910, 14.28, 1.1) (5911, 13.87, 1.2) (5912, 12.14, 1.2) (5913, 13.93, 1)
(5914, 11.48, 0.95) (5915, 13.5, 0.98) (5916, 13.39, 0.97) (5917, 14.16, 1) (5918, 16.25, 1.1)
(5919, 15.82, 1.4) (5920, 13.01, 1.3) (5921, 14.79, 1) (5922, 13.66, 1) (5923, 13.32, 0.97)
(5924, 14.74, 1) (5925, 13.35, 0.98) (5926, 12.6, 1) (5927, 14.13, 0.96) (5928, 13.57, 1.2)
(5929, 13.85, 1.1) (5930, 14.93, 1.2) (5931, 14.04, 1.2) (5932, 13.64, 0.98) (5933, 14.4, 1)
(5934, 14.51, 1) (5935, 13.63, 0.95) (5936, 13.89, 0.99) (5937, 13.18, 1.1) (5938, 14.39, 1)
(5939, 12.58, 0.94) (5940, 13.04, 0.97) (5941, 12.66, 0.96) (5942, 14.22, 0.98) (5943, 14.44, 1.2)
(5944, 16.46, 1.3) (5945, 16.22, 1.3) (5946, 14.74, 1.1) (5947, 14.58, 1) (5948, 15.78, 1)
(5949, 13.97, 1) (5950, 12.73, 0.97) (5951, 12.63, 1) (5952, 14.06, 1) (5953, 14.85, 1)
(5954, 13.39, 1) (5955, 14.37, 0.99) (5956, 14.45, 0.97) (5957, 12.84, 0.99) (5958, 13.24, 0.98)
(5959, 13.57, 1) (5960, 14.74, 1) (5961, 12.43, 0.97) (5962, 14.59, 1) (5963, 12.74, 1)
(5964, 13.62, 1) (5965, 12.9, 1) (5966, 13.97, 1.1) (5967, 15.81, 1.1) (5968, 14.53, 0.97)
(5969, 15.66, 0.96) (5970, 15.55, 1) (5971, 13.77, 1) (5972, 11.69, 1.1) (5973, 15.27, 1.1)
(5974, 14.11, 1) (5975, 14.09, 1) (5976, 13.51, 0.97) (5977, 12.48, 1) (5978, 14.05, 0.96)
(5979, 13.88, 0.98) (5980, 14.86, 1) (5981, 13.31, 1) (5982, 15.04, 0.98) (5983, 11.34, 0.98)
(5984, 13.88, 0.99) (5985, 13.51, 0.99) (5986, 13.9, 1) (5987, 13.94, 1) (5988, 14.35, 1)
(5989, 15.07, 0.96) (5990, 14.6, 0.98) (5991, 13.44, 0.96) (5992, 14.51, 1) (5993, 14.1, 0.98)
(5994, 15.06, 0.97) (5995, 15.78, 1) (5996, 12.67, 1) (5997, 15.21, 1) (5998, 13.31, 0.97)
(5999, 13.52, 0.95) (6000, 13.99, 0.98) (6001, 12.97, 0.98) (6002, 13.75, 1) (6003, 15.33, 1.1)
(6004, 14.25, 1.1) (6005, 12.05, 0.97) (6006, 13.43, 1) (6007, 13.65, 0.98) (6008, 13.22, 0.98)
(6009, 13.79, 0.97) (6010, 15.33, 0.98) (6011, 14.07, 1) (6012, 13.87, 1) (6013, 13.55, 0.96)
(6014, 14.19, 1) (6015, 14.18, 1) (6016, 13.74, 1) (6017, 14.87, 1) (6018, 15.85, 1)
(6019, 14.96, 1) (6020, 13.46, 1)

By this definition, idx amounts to -2.9 A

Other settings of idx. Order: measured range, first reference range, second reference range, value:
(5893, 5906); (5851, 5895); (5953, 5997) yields 0.6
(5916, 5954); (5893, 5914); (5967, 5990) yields -1.3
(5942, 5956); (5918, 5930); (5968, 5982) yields -0.4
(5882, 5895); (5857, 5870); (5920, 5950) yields 1.9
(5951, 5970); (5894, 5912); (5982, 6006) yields -0.3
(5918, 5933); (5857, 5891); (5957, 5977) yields -0.3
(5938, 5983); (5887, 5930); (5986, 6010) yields -0.9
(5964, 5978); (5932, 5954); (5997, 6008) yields -0.2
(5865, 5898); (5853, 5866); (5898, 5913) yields 1.8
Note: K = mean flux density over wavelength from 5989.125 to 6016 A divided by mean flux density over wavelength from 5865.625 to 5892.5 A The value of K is 1.0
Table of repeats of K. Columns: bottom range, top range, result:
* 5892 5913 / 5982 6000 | 1.05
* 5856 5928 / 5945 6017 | 1.03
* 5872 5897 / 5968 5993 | 1.08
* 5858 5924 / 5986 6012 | 1.04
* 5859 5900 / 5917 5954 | 1.06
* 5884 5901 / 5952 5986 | 1.15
